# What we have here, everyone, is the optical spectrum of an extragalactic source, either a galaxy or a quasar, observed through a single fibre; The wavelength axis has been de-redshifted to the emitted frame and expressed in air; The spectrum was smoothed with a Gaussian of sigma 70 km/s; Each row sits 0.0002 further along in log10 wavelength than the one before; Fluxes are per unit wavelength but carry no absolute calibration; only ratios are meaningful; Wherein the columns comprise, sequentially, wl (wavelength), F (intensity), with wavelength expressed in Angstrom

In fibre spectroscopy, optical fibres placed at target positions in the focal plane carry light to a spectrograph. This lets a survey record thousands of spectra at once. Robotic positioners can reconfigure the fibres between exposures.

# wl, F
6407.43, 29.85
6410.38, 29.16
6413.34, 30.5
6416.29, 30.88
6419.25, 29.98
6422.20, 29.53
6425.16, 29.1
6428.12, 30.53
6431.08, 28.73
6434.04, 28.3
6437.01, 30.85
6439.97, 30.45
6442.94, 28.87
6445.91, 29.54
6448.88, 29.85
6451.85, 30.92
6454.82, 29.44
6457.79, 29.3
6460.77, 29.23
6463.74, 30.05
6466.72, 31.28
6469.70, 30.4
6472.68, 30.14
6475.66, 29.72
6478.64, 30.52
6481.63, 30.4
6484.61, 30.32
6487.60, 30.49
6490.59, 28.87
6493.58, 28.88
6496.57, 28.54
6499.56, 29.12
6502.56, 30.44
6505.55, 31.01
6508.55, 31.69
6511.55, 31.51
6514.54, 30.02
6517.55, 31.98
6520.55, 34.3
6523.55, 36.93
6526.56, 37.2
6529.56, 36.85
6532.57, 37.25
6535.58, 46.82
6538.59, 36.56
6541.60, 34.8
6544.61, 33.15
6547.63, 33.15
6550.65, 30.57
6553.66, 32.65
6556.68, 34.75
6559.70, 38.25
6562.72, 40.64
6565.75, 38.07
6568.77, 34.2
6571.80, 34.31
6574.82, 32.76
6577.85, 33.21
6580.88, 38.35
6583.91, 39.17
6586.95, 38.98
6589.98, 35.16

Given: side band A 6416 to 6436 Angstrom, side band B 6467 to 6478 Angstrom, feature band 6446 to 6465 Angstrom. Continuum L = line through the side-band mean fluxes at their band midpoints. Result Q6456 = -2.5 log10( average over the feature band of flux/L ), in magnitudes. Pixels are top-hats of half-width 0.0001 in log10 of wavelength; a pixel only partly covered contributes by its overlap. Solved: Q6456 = 0.01 mag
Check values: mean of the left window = 29.5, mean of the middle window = 29.8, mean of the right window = 30.3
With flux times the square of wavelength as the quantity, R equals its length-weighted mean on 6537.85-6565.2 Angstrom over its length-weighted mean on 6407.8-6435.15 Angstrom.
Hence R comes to 1.2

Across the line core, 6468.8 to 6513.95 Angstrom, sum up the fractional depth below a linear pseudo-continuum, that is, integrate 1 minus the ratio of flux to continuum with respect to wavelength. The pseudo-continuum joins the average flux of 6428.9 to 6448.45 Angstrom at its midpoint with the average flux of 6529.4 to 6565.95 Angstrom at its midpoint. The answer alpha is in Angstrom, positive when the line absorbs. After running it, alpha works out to 3.7 Angstrom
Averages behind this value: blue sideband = 29.5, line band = 30.1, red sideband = 36.3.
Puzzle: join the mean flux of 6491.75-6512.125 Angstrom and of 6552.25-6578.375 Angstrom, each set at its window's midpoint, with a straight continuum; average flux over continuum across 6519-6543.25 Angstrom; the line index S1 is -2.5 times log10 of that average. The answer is -0.15 mag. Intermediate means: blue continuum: 30.1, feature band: 37.6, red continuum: 35.5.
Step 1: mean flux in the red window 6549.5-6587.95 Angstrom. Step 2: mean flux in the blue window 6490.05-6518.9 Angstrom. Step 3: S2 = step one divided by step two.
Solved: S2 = 1.19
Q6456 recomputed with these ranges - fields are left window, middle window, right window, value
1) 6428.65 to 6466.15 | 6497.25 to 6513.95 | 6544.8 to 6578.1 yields 0.058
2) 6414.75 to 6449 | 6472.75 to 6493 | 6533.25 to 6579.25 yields 0.074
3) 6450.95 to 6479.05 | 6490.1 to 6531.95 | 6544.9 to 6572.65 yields 0.015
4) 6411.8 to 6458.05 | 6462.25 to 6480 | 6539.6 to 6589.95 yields 0.036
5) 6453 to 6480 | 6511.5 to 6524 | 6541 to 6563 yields -0.004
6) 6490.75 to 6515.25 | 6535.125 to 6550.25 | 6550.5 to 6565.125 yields -0.044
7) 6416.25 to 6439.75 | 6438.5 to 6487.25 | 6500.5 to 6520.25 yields 0.012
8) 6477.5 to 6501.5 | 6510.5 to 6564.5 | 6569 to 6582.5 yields -0.097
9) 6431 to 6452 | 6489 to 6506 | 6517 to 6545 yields 0.164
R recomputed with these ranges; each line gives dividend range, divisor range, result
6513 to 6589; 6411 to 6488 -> 1.23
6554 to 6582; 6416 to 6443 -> 1.26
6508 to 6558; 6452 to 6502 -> 1.19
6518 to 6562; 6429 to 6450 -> 1.26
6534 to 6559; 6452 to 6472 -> 1.21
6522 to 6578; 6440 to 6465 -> 1.25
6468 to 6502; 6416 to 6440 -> 1.02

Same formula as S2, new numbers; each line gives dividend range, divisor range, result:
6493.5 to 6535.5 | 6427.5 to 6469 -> 1.11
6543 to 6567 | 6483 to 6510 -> 1.17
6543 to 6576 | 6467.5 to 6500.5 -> 1.17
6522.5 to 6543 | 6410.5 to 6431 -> 1.27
